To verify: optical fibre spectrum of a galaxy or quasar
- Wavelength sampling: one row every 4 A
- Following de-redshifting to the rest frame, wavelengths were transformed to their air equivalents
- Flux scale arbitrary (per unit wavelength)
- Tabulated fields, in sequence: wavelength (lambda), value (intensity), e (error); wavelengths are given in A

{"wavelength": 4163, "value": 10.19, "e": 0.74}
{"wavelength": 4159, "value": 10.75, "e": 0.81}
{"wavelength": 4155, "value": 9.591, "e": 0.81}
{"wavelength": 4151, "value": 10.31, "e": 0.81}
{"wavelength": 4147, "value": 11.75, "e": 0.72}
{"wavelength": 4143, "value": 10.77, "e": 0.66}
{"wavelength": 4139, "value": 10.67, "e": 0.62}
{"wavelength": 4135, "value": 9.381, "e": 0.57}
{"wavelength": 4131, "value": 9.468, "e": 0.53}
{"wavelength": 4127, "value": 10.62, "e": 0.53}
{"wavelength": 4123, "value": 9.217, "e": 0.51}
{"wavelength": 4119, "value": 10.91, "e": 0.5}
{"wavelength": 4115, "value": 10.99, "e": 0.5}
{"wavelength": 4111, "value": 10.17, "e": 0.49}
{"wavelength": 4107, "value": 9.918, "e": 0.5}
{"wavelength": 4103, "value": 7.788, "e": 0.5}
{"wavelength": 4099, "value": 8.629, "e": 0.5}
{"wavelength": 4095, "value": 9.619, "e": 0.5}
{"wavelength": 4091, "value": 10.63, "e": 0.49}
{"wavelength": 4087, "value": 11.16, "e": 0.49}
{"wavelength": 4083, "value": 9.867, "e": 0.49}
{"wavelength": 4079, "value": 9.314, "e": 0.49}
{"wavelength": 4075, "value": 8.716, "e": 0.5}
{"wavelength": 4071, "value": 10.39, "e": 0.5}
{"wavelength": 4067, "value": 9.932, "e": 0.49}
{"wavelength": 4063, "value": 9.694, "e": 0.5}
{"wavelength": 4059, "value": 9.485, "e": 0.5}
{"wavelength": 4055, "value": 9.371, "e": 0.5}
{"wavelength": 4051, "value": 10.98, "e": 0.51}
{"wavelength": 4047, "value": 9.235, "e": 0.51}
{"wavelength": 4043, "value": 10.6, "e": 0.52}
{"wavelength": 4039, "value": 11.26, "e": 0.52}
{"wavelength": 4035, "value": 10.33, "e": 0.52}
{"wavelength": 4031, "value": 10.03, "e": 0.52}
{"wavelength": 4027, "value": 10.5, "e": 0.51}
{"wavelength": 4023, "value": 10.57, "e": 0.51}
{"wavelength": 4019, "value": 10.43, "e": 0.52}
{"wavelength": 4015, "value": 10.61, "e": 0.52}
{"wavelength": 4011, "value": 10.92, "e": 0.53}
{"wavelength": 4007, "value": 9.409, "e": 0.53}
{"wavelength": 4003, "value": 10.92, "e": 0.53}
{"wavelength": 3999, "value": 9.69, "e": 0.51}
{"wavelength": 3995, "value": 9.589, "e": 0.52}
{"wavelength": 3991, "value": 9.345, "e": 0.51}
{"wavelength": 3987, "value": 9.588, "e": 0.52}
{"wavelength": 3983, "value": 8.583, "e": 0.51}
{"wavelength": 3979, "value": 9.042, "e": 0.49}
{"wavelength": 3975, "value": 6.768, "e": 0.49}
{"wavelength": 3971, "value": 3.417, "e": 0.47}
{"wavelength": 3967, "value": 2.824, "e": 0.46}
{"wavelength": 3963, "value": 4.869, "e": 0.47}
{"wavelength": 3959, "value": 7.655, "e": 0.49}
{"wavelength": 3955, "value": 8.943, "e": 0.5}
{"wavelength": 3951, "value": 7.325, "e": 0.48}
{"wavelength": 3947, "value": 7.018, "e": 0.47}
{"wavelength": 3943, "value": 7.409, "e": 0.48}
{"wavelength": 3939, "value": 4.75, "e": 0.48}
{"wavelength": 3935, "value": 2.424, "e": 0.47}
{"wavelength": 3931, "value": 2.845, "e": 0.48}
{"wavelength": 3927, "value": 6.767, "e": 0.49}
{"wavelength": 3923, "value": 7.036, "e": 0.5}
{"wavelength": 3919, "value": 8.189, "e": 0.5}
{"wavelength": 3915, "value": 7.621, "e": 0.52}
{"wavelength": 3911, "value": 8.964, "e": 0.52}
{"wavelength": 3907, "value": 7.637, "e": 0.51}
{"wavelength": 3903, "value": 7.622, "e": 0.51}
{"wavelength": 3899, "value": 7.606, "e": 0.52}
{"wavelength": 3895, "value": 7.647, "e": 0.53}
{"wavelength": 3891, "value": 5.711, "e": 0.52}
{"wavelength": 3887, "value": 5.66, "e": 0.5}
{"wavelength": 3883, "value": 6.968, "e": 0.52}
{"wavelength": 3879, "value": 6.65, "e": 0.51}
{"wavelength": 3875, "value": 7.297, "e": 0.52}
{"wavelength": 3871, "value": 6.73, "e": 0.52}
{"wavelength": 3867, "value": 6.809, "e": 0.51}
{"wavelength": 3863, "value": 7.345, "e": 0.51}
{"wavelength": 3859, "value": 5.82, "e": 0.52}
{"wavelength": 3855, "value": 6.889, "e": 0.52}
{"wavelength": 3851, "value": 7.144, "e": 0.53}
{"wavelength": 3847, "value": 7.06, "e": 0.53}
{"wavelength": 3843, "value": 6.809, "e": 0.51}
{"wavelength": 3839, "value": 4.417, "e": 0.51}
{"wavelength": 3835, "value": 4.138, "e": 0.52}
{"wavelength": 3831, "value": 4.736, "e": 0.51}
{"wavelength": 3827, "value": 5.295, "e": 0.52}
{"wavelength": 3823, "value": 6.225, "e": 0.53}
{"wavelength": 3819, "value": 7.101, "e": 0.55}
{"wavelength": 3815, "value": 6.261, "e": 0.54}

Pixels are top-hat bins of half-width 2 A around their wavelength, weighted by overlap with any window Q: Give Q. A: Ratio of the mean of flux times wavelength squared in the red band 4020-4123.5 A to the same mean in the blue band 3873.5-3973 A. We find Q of 1.7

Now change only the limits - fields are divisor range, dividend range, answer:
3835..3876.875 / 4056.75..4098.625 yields 1.69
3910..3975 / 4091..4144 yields 1.77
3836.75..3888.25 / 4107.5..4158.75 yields 1.79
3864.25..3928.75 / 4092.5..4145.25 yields 1.54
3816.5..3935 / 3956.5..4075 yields 1.51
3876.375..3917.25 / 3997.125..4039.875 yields 1.53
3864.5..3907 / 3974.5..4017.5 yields 1.47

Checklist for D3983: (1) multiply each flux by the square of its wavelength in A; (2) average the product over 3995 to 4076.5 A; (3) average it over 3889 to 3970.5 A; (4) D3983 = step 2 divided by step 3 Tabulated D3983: 1.65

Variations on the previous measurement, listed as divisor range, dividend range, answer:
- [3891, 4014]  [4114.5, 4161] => 1.53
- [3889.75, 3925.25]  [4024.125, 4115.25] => 1.42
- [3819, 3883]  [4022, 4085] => 1.76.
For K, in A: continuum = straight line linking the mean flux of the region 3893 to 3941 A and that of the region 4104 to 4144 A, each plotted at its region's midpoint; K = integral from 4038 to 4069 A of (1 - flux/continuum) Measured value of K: -3.9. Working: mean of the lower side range 6.59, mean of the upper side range 10.1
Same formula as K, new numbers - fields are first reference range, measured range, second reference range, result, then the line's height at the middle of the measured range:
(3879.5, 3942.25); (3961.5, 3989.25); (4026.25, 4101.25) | 5.3 A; 7.97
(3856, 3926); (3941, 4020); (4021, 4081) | 5.5 A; 8.75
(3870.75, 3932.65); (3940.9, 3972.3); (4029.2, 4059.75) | 7.4 A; 8.2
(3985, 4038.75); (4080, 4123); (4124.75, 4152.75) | 1.8 A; 10.3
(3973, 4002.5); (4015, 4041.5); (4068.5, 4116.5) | -3.4 A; 9.32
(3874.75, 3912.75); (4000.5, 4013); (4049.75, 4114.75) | -2.4 A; 8.71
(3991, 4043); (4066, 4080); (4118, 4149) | 1.0 A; 10.3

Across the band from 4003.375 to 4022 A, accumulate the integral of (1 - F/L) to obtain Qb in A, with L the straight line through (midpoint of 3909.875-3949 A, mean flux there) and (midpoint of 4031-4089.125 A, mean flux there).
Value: -3.8 A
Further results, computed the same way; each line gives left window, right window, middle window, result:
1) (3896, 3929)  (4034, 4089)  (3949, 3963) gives 1.4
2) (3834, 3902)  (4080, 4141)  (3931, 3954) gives 5.9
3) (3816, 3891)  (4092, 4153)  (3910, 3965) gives 6.8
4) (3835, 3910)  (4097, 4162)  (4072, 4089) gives -0.7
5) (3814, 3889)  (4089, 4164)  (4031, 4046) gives -2.8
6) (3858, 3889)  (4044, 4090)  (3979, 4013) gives -3.9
